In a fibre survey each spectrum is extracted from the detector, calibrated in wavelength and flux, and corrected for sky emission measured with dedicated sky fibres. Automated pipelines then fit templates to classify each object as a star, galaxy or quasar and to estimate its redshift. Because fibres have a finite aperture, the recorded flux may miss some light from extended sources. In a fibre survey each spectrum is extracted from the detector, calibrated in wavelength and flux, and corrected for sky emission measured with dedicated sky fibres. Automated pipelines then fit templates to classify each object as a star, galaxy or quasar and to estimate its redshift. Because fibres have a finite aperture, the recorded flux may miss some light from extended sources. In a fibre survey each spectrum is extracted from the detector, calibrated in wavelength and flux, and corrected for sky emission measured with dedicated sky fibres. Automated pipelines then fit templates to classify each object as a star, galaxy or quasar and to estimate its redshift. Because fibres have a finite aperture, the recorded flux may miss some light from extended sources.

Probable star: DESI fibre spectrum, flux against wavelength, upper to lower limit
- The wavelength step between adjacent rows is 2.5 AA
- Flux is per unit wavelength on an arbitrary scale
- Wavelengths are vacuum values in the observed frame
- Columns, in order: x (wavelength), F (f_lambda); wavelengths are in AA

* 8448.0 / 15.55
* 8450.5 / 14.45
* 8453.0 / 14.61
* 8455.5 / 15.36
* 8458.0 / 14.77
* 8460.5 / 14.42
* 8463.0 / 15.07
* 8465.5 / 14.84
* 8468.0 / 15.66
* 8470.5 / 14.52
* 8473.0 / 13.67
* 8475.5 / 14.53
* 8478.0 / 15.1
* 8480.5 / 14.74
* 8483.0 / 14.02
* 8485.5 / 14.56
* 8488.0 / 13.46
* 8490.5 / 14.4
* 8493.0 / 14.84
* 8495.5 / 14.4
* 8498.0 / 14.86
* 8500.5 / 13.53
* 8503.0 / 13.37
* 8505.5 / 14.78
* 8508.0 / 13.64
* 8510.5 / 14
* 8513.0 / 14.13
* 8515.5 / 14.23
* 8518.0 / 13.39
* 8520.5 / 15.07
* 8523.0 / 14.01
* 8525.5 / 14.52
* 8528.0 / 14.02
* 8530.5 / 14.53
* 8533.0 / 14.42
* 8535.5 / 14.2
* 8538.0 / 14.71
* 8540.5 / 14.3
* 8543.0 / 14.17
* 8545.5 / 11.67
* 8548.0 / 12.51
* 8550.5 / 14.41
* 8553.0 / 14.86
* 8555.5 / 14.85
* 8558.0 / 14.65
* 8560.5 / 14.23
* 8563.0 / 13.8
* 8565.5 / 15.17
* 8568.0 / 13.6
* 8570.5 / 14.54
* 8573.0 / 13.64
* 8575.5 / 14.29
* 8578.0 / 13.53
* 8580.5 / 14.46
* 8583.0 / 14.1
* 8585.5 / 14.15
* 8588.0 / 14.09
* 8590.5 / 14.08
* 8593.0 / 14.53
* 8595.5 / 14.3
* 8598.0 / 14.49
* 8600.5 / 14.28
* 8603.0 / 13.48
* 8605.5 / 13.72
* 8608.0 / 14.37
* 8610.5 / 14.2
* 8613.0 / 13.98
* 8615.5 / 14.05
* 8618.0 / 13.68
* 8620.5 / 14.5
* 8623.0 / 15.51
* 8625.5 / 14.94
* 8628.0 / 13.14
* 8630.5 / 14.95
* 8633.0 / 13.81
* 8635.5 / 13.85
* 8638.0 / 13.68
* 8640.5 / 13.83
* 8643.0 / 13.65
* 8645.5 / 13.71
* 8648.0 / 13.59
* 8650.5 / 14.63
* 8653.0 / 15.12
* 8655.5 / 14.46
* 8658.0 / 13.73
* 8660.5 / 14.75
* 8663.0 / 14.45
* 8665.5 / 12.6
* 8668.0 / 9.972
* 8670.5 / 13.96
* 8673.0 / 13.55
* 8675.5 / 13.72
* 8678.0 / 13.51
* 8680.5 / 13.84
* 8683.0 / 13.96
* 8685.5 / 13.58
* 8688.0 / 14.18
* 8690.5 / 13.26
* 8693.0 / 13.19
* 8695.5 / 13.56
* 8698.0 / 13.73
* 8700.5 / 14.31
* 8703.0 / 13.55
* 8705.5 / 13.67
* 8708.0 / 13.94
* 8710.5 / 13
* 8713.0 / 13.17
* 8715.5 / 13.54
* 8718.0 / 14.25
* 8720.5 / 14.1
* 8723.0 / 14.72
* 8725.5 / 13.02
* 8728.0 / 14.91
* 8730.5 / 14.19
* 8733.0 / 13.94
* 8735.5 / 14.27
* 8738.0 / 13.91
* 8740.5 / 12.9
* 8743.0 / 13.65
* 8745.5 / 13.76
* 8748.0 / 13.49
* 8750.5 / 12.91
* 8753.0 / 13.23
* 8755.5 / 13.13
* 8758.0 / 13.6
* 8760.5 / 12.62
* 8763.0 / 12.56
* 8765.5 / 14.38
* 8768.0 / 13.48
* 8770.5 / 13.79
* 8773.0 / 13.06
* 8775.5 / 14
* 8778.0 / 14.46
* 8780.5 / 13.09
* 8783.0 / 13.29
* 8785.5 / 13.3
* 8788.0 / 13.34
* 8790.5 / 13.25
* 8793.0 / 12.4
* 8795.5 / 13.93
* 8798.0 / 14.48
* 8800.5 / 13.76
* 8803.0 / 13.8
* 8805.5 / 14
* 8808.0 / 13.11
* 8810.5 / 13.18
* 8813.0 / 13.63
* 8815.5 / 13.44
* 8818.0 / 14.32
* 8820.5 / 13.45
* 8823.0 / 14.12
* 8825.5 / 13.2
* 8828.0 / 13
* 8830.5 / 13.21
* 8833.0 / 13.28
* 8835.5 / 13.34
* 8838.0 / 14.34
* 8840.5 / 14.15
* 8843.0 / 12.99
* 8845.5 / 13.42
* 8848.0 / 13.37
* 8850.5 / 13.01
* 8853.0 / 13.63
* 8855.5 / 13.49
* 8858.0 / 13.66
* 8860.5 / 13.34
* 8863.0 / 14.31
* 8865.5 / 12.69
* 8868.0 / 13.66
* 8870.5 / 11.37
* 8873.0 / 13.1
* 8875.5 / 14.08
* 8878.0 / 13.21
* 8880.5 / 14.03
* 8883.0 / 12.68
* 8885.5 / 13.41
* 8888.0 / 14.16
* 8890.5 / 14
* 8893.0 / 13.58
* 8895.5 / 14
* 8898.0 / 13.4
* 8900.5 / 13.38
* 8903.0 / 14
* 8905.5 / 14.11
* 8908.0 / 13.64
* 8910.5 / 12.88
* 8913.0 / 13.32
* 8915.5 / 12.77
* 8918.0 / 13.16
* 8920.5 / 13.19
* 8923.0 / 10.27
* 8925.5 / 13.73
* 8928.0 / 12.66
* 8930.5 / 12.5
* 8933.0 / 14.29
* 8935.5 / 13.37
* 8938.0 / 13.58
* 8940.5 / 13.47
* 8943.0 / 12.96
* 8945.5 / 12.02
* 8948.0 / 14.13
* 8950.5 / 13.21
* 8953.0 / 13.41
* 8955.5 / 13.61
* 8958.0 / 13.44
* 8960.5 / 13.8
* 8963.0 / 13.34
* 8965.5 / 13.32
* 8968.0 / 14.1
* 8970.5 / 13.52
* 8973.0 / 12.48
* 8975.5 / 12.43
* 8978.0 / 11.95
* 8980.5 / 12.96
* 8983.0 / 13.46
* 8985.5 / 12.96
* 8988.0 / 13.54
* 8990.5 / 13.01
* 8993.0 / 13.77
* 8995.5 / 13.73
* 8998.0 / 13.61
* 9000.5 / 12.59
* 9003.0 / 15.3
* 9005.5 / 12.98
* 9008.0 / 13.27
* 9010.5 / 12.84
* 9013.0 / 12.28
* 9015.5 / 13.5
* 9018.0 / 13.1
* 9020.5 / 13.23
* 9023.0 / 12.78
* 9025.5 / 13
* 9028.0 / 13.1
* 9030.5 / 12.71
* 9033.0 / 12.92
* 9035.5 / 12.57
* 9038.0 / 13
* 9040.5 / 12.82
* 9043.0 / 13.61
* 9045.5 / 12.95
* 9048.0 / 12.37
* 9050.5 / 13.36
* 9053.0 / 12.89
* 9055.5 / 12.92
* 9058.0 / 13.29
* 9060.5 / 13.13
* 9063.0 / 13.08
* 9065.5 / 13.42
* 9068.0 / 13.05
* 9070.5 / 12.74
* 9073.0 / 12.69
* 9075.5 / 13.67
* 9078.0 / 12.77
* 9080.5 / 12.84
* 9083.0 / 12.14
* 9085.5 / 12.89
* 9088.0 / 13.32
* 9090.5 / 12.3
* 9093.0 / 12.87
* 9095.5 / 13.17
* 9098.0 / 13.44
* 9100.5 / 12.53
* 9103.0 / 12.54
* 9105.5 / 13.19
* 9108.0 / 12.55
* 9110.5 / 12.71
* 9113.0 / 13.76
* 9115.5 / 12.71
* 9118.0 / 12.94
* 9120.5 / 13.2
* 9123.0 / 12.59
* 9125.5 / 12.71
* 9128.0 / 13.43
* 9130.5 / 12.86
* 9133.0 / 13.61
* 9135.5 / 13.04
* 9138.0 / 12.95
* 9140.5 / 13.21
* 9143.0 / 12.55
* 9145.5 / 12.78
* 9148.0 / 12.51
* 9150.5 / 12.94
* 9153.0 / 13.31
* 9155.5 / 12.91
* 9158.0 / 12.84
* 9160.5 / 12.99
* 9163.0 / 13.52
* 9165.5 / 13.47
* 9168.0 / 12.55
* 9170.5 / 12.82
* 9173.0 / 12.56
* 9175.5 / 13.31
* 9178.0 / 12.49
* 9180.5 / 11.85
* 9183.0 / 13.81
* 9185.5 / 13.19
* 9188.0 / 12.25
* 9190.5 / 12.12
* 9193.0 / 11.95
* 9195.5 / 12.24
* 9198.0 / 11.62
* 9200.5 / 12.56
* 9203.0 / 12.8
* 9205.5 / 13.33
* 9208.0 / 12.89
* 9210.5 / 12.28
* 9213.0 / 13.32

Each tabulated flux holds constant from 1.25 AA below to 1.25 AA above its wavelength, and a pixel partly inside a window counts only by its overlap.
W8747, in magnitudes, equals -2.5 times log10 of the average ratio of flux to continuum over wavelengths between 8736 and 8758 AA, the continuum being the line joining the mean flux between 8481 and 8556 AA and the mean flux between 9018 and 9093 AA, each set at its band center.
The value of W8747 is 0.02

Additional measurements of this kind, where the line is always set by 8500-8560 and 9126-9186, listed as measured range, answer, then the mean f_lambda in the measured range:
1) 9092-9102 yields 0.007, 13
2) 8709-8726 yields 0.003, 13.7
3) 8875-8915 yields -0.012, 13.6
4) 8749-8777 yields 0.026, 13.4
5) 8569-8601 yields -0.015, 14.2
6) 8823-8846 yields 0.006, 13.5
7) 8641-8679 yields 0.013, 13.7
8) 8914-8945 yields 0.033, 13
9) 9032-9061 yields 0.015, 13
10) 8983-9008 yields -0.018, 13.5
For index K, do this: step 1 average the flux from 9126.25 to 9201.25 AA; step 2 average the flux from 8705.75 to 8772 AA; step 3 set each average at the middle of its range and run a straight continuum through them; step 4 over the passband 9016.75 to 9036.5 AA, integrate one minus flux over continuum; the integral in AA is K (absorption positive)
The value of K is 0.22 AA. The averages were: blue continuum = 13.6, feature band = 12.9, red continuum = 12.8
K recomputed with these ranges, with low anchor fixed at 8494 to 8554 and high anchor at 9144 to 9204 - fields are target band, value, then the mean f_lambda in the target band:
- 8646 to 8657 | -0.5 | 14.4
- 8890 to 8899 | -0.3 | 13.7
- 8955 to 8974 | -0.4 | 13.5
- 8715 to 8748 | -0.7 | 13.9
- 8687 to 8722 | 0.0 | 13.7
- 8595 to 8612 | -0.2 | 14.1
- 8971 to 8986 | 0.5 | 12.7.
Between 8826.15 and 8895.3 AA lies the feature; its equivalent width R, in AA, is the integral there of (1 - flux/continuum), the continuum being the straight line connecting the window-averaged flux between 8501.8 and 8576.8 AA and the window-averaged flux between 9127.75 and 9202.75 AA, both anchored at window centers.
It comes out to 0.1 AA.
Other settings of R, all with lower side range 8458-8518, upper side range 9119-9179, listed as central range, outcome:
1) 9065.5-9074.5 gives 0.1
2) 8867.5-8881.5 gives 0.4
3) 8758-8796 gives 1.0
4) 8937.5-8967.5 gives 0.0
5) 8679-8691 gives 0.1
